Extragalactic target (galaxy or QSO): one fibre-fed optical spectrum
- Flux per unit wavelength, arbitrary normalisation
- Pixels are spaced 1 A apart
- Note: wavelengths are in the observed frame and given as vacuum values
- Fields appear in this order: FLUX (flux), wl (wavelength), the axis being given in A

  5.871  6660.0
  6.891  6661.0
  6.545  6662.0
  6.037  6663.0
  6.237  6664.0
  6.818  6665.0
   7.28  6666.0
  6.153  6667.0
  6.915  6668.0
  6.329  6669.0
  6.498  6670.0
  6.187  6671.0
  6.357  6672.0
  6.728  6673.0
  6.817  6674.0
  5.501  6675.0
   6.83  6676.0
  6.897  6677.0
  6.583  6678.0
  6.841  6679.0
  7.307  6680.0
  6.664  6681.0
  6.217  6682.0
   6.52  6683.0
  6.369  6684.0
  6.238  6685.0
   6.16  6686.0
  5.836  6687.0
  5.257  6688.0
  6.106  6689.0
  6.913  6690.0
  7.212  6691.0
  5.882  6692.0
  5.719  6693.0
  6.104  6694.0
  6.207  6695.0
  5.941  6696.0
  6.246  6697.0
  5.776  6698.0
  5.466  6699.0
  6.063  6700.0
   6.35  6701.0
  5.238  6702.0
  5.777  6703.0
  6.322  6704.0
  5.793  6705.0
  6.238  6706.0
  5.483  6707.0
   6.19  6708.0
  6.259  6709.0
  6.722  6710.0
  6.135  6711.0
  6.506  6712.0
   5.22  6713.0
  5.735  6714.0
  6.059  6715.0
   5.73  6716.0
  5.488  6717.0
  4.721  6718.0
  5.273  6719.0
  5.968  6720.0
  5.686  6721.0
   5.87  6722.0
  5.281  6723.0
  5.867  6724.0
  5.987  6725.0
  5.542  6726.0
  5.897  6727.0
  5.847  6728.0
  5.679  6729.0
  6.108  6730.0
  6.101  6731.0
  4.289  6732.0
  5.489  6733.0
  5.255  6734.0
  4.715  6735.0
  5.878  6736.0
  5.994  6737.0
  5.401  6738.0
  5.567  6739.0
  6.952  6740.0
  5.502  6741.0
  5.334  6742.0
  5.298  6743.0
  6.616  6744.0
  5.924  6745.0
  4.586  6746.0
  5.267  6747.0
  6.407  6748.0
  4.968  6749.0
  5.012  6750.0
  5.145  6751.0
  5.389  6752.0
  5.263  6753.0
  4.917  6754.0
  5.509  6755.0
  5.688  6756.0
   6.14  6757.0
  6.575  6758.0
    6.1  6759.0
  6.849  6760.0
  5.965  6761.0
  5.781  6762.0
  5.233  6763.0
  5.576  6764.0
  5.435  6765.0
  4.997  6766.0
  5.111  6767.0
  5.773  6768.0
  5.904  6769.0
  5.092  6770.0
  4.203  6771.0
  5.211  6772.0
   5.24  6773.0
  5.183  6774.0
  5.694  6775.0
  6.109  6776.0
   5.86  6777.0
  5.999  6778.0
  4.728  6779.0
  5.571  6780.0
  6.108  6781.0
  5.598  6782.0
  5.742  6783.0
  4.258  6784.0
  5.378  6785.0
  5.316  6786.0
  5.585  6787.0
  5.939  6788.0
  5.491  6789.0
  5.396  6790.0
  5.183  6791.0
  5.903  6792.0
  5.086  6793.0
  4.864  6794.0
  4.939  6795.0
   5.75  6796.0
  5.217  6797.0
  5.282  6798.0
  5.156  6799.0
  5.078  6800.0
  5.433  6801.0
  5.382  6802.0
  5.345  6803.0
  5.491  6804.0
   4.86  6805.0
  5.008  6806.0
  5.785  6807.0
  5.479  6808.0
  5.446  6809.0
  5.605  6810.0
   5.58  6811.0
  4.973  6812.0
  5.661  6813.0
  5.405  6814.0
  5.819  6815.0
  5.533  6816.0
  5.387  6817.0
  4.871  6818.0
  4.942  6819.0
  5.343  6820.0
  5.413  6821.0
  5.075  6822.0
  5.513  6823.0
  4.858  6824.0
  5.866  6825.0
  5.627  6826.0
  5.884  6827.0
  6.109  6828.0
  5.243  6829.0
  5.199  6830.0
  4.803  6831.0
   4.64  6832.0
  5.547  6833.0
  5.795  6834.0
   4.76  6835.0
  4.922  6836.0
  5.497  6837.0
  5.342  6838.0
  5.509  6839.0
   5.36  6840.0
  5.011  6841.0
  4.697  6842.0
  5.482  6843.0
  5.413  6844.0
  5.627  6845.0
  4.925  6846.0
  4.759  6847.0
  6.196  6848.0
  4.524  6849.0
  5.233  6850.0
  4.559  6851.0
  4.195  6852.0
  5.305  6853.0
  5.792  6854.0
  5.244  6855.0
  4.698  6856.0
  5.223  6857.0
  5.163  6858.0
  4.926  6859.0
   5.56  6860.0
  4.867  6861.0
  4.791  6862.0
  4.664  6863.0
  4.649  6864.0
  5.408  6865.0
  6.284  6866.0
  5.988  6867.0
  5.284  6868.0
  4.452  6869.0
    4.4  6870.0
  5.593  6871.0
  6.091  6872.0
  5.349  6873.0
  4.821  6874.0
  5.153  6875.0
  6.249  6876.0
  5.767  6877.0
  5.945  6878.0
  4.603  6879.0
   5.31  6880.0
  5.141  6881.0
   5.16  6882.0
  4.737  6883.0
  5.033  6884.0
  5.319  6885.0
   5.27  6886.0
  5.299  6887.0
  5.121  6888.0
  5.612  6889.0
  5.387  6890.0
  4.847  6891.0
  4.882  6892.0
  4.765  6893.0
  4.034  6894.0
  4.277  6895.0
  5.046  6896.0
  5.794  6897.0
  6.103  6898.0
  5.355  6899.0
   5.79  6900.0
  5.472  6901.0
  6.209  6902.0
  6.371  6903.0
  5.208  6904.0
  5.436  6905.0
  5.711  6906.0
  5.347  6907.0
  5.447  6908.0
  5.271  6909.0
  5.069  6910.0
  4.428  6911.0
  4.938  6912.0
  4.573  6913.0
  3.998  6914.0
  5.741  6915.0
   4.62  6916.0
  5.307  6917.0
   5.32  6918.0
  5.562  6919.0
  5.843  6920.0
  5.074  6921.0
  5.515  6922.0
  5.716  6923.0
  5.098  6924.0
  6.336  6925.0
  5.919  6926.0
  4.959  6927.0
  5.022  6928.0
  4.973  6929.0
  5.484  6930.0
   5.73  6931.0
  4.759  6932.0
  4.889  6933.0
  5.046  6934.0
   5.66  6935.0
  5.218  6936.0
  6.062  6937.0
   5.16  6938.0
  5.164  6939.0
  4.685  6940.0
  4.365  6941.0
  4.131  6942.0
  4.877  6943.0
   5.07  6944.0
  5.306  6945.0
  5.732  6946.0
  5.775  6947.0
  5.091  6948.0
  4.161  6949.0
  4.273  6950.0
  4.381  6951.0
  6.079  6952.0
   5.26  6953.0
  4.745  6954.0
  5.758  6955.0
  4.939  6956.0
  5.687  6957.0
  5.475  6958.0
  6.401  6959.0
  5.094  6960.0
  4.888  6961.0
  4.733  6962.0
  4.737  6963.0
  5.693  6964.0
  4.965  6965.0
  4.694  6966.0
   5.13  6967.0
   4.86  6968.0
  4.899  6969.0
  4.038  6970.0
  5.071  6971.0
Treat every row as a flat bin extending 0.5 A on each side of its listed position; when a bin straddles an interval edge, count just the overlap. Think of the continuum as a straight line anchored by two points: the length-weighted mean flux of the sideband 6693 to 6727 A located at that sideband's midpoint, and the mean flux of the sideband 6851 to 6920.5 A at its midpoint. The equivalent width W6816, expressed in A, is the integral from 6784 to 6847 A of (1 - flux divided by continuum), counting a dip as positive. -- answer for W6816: 1.7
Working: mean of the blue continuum 5.85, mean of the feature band 5.33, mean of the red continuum 5.22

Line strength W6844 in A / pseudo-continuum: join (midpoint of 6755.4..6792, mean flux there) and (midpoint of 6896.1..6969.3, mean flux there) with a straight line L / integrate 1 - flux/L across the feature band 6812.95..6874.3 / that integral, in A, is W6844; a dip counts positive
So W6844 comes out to 2.0 A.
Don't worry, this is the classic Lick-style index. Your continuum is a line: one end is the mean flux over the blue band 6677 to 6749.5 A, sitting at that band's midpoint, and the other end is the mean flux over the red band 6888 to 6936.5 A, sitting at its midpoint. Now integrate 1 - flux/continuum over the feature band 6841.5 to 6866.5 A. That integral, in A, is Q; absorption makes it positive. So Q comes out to 1.5 A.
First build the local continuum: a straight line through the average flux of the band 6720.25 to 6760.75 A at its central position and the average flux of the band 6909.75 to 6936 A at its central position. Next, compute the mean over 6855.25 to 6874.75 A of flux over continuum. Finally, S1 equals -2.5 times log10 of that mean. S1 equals 0.04 mag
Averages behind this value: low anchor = 5.65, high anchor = 5.22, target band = 5.17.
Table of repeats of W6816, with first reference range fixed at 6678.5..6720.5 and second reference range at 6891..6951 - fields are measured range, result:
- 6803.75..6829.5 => 0.86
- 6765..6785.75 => 1.34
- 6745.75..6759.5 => 0.78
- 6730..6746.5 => 0.92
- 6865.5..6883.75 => 0.10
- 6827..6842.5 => 0.79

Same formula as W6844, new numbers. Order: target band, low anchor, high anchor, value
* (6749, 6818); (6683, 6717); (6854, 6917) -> 2.7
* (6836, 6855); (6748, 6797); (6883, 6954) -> 0.6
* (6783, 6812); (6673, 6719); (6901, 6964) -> 2.1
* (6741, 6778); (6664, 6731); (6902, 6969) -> 2.1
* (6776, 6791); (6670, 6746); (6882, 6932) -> 0.5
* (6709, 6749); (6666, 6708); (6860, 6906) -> 2.4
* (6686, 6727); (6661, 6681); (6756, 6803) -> 2.1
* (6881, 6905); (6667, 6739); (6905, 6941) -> 0.3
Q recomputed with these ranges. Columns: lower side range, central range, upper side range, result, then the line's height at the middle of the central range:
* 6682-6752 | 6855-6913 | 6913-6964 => 1.1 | 5.35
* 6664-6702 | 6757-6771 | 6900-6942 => 0.7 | 5.98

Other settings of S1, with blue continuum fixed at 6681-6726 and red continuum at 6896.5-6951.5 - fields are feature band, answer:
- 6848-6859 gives 0.089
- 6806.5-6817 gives 0.017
